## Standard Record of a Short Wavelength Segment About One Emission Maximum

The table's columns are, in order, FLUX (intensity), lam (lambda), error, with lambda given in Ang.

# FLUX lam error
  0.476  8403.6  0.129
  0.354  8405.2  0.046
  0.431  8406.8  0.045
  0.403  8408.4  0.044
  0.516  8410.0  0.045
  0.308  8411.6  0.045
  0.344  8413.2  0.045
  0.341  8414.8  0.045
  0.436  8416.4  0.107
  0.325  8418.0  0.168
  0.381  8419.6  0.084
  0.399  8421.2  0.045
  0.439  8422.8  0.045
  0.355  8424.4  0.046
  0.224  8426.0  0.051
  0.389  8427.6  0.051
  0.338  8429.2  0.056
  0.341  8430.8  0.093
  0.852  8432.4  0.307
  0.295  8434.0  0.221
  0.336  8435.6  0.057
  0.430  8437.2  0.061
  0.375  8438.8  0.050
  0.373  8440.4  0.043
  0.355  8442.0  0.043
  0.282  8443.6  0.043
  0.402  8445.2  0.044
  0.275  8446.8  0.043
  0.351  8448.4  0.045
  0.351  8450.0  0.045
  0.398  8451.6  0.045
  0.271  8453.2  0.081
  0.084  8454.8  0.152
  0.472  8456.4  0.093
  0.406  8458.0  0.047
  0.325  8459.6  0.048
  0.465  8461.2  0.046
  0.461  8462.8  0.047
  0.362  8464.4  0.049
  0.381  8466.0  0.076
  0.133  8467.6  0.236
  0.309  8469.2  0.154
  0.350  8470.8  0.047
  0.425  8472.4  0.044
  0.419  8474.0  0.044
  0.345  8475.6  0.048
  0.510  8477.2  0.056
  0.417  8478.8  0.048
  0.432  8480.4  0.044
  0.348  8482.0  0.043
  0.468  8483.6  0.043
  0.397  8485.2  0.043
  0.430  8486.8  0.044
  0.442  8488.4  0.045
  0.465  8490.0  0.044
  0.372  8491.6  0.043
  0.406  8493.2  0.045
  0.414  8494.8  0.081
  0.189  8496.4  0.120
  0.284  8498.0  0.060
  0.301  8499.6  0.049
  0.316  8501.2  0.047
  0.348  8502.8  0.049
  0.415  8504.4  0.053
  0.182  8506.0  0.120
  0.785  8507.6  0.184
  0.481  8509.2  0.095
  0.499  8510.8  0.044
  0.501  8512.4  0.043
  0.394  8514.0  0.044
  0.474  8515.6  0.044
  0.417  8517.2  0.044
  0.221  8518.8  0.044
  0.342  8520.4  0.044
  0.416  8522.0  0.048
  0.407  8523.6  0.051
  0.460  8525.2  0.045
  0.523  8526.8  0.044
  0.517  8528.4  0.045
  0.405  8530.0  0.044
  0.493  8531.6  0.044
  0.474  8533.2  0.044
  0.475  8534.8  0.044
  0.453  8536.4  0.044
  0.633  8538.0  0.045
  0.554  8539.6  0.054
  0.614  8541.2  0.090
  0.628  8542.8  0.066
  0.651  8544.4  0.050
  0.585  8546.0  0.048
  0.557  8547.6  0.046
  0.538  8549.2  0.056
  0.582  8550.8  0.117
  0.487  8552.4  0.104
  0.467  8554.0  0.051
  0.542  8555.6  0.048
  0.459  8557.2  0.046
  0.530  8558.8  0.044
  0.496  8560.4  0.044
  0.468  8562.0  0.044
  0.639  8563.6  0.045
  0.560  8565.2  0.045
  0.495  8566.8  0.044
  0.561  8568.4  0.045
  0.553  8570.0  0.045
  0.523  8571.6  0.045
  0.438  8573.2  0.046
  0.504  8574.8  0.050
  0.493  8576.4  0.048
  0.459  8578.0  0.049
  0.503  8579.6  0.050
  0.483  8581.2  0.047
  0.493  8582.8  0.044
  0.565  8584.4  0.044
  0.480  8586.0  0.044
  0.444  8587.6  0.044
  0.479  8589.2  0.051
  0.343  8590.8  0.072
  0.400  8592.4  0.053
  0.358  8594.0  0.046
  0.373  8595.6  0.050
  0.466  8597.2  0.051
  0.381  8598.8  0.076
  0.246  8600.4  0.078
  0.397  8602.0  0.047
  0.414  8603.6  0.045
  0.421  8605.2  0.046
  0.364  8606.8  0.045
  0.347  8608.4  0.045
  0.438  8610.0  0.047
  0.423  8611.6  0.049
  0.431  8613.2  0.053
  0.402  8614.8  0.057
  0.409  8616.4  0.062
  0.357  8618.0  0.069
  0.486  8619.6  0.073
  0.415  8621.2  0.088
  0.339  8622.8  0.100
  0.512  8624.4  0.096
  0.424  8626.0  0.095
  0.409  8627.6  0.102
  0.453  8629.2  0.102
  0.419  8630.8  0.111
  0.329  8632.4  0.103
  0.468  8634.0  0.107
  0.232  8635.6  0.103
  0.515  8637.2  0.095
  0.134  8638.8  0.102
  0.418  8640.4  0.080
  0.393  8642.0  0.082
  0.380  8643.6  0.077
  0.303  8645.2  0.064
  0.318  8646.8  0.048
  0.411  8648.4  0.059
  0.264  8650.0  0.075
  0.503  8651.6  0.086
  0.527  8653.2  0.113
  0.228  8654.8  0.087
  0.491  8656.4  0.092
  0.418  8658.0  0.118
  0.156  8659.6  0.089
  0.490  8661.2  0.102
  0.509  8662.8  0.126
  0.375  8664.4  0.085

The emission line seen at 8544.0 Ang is Mg II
